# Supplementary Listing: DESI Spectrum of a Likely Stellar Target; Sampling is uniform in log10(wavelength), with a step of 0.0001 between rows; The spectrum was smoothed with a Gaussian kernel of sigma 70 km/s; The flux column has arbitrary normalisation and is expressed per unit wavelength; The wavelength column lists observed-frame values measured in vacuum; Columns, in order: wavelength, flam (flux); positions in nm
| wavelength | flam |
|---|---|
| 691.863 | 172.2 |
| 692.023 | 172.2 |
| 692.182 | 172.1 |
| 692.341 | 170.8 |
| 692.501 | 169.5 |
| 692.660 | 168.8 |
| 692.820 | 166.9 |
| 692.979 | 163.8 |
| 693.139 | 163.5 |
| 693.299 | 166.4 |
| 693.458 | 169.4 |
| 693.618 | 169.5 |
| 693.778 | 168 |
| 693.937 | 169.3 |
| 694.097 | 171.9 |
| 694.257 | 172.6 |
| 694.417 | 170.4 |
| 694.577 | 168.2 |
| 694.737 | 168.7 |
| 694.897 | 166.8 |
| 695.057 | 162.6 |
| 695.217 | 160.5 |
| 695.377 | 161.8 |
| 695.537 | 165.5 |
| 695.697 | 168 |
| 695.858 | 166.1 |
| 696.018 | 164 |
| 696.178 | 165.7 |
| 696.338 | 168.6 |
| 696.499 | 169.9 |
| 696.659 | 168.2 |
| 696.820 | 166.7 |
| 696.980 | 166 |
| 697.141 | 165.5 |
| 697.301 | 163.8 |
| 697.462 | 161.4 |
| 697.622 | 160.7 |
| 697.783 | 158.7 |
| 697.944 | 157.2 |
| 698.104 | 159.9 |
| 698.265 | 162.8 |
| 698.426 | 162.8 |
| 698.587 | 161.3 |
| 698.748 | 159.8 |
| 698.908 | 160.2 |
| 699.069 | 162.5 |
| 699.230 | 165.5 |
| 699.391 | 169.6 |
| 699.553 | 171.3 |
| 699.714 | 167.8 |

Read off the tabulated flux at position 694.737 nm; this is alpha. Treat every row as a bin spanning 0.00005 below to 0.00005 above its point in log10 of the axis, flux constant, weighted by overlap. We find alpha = 168.7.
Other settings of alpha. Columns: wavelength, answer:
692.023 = 172.2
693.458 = 169.4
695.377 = 161.8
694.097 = 171.9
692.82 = 166.9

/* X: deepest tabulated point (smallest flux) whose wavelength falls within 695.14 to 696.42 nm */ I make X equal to 160.5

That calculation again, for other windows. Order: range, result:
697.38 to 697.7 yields 160.7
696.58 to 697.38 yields 163.8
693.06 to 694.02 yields 163.5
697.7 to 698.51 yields 157.2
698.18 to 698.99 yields 159.8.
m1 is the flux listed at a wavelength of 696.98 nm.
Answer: 166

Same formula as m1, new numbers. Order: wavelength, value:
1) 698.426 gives 162.8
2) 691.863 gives 172.2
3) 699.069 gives 162.5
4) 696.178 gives 165.7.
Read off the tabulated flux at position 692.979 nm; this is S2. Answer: 163.8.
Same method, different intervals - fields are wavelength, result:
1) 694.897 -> 166.8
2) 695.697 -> 168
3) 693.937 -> 169.3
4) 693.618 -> 169.5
